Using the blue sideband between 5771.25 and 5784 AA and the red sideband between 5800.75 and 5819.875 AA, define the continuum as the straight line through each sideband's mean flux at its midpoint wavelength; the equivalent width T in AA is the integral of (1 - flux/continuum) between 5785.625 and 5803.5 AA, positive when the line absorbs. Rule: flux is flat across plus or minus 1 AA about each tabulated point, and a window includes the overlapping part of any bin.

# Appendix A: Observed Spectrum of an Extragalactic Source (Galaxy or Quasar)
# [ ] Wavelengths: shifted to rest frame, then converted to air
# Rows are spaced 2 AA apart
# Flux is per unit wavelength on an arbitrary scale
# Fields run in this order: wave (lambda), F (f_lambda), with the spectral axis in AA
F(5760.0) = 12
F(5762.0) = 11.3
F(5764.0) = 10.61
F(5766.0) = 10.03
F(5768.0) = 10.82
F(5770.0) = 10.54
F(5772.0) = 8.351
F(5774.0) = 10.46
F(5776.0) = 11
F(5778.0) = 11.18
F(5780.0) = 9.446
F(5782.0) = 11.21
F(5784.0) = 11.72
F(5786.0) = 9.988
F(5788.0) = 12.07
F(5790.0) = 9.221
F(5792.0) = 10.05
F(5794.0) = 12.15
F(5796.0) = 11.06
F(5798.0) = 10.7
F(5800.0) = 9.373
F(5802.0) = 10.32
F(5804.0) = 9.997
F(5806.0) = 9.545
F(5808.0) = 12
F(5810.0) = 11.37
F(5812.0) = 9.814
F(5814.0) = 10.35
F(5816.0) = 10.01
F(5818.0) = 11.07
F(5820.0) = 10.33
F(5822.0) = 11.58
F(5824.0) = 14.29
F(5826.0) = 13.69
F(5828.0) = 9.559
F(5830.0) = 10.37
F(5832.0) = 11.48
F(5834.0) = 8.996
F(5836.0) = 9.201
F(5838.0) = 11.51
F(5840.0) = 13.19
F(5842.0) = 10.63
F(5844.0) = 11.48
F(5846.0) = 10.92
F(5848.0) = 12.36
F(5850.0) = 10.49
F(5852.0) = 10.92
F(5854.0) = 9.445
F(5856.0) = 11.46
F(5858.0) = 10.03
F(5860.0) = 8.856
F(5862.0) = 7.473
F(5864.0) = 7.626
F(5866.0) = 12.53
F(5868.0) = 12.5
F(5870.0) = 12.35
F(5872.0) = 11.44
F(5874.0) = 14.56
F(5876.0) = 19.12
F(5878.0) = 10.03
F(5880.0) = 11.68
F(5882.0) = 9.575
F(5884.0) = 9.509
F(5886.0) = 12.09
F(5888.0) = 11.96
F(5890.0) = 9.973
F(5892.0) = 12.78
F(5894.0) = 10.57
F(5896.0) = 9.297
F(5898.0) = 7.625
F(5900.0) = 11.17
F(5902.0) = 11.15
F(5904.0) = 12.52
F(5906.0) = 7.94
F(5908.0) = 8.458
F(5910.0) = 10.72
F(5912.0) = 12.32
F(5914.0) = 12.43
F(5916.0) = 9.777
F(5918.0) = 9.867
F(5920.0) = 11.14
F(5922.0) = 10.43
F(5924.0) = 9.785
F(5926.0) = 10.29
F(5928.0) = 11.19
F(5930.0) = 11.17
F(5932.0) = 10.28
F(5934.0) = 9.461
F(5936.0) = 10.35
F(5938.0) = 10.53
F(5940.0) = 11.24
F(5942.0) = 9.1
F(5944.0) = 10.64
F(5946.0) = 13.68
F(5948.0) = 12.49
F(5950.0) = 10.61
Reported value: -0.2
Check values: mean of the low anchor 10.4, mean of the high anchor 10.5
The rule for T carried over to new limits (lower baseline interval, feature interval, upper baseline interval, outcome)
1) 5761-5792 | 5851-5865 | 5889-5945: 1.4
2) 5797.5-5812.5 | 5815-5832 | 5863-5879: -0.6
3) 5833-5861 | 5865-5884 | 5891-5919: -3.4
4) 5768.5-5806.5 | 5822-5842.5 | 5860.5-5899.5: -1.0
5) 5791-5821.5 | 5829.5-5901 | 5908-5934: -2.6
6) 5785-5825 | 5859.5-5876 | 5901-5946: -1.3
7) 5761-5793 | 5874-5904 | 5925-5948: -1.8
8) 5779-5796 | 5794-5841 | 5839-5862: -0.6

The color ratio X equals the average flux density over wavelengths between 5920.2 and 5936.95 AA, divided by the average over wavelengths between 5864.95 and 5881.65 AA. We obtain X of 0.8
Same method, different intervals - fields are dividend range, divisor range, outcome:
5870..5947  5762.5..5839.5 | 1.03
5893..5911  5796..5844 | 0.92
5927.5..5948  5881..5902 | 1.03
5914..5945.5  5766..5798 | 0.99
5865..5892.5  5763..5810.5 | 1.15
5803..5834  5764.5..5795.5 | 1.04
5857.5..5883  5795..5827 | 1.04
